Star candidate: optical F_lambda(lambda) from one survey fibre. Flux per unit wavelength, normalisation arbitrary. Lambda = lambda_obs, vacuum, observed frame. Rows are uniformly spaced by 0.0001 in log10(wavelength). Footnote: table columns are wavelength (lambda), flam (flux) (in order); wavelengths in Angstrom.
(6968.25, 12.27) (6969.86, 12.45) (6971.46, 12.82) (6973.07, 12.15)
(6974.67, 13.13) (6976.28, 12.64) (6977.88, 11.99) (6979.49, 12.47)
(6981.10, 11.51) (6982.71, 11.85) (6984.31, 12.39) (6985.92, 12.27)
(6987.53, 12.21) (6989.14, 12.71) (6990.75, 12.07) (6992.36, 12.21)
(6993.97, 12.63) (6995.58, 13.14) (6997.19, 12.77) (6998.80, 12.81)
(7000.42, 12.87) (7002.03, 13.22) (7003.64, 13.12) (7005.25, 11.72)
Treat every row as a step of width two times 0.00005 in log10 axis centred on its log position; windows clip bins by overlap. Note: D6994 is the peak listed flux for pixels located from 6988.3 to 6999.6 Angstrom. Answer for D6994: 13.14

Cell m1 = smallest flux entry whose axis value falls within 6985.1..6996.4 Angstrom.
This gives 12.07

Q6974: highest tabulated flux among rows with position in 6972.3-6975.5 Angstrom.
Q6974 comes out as 13.13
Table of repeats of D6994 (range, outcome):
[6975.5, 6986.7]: 12.64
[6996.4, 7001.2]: 12.87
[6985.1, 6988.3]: 12.27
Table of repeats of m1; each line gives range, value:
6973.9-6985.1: 11.51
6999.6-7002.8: 12.87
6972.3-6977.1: 12.15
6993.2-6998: 12.63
